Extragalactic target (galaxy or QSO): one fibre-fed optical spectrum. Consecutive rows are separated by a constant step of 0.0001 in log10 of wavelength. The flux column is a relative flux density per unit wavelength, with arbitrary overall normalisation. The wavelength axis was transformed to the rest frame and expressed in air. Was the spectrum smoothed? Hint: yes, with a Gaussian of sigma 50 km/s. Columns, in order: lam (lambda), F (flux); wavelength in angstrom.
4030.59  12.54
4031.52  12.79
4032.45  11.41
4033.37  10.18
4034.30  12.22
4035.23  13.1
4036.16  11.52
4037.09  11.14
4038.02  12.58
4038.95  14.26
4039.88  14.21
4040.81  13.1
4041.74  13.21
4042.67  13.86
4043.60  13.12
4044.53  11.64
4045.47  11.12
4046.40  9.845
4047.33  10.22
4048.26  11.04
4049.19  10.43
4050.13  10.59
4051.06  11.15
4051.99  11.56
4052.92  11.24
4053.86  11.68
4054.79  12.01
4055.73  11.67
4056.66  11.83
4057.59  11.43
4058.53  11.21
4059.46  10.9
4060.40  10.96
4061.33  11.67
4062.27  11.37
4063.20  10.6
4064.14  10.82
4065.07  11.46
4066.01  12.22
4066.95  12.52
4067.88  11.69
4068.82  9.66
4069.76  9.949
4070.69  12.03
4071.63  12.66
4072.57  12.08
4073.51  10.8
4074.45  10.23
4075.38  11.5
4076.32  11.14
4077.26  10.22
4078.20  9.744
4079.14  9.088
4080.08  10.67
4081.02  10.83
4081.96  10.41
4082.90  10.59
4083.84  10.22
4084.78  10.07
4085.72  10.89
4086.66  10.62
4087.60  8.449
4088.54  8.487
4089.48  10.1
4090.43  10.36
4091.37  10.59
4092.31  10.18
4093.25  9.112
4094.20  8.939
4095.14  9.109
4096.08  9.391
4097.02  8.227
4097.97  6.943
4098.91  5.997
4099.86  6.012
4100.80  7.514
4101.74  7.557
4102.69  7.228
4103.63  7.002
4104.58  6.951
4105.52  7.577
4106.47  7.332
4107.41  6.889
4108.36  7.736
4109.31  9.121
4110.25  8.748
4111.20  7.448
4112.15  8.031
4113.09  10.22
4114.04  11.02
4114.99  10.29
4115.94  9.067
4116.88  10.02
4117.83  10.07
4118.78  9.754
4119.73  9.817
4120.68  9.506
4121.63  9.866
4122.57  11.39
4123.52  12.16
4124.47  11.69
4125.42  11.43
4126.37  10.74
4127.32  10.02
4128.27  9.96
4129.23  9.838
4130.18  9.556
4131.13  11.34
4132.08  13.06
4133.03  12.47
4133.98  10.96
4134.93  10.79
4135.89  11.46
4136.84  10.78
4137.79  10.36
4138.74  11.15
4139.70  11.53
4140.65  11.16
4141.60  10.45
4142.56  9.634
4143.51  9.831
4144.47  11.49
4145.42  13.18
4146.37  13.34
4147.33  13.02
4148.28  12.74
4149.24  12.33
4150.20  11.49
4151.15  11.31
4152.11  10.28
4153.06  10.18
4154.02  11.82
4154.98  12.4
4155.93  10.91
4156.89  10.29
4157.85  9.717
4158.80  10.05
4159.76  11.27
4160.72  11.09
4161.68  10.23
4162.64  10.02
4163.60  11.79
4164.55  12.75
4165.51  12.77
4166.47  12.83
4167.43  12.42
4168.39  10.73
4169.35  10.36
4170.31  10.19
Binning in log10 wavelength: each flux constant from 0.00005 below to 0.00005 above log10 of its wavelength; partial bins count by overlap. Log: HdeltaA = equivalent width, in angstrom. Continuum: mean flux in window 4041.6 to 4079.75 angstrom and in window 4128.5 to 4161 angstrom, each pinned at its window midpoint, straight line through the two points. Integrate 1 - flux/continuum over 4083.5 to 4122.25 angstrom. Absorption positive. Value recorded 8.22 angstrom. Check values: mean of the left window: 11.3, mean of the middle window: 8.85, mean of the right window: 11.2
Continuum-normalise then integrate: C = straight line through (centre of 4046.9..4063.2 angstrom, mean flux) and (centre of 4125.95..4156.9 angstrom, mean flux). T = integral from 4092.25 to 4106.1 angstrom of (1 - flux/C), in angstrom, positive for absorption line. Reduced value 4.3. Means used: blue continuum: 11.2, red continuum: 11.2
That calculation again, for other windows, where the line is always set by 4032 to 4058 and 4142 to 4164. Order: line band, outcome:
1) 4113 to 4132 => 1.6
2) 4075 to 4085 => 1.1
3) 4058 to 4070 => 0.6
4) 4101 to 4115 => 4.1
